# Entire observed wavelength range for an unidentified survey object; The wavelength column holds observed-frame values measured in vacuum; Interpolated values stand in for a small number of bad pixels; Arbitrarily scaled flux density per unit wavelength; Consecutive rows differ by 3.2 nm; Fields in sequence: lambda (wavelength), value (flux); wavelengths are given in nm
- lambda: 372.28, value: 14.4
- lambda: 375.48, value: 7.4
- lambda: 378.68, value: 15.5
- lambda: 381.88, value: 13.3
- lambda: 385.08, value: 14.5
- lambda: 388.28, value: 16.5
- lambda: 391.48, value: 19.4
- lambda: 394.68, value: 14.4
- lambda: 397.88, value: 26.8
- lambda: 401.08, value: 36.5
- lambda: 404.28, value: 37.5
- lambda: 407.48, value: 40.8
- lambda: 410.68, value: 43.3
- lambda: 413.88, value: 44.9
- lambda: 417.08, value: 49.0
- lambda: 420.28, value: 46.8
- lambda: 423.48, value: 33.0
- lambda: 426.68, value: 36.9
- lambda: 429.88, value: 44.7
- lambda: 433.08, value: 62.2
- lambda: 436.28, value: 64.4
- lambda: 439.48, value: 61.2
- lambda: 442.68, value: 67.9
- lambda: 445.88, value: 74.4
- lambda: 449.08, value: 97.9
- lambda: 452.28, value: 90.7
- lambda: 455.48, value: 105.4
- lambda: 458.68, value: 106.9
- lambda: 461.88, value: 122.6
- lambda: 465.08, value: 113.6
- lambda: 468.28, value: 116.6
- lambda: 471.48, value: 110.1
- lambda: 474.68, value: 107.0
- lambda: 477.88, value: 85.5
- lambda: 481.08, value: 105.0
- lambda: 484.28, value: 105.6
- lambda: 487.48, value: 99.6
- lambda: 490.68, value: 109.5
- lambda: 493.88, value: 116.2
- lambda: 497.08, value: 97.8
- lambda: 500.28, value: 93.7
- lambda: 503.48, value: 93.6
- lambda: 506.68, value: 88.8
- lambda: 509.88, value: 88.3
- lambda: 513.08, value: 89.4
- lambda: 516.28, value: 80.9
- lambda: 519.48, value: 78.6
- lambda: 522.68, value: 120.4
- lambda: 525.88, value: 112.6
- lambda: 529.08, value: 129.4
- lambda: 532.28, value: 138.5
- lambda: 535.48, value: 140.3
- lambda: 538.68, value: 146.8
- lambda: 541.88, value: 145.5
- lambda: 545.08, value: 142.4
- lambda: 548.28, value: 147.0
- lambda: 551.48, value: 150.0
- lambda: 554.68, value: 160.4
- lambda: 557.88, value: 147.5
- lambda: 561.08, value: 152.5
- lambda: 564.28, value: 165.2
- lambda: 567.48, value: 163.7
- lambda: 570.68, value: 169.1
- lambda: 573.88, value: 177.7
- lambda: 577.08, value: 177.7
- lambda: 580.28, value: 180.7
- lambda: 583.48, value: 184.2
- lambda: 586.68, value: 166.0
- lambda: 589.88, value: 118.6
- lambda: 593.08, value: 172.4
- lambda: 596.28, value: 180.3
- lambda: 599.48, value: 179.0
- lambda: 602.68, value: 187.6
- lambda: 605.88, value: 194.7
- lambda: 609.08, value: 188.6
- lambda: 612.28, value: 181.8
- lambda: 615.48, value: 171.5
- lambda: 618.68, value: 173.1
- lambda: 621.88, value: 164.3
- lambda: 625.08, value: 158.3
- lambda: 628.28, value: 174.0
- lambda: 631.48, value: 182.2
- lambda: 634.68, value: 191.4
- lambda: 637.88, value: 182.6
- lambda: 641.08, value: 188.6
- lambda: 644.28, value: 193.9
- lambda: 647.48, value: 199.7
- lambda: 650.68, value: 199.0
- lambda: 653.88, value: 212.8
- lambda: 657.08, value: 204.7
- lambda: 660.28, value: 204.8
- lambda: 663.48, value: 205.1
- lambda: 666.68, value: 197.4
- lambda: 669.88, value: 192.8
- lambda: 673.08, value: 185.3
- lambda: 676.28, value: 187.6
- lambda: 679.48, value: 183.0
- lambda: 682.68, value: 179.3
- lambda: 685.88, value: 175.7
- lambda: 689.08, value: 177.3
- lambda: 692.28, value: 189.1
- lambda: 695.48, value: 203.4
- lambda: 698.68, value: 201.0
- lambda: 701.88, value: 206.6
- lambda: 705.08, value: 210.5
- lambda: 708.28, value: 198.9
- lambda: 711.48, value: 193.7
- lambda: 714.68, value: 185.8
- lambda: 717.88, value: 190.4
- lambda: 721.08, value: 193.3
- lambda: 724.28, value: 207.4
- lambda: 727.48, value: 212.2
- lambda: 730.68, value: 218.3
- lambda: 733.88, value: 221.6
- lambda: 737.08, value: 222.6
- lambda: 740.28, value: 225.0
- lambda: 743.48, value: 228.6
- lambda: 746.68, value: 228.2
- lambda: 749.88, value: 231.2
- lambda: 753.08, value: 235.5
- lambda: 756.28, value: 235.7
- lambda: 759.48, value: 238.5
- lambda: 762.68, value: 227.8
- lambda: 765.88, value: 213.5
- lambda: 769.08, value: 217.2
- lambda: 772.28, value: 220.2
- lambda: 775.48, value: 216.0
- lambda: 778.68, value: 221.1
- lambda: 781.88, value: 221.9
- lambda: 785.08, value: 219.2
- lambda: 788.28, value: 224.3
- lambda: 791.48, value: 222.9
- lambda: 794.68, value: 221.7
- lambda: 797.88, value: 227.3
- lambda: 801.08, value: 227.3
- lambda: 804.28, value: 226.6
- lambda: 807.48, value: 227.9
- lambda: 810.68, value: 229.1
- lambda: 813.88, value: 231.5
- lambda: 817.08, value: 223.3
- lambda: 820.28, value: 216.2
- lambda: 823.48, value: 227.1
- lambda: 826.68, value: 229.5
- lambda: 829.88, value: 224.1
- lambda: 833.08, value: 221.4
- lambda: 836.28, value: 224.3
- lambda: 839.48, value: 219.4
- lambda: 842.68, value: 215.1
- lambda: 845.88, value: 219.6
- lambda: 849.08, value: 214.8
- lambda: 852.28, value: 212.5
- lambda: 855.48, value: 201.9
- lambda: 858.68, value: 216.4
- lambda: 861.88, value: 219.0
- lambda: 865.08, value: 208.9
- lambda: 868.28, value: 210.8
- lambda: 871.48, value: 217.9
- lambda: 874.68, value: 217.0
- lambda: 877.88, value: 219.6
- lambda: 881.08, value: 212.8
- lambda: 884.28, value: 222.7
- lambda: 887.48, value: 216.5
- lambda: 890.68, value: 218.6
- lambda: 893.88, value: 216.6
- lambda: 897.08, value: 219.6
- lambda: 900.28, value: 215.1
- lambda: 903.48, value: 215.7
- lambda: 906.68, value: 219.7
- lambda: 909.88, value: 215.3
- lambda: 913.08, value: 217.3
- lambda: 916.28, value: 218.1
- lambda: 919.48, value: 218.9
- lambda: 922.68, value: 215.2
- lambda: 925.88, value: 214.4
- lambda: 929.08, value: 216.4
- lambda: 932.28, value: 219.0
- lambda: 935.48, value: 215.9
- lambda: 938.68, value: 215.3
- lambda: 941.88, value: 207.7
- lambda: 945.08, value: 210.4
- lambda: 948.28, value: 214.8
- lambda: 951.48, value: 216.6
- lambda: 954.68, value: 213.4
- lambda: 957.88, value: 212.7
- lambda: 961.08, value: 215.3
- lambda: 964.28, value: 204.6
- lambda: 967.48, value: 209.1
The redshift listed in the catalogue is 0.000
